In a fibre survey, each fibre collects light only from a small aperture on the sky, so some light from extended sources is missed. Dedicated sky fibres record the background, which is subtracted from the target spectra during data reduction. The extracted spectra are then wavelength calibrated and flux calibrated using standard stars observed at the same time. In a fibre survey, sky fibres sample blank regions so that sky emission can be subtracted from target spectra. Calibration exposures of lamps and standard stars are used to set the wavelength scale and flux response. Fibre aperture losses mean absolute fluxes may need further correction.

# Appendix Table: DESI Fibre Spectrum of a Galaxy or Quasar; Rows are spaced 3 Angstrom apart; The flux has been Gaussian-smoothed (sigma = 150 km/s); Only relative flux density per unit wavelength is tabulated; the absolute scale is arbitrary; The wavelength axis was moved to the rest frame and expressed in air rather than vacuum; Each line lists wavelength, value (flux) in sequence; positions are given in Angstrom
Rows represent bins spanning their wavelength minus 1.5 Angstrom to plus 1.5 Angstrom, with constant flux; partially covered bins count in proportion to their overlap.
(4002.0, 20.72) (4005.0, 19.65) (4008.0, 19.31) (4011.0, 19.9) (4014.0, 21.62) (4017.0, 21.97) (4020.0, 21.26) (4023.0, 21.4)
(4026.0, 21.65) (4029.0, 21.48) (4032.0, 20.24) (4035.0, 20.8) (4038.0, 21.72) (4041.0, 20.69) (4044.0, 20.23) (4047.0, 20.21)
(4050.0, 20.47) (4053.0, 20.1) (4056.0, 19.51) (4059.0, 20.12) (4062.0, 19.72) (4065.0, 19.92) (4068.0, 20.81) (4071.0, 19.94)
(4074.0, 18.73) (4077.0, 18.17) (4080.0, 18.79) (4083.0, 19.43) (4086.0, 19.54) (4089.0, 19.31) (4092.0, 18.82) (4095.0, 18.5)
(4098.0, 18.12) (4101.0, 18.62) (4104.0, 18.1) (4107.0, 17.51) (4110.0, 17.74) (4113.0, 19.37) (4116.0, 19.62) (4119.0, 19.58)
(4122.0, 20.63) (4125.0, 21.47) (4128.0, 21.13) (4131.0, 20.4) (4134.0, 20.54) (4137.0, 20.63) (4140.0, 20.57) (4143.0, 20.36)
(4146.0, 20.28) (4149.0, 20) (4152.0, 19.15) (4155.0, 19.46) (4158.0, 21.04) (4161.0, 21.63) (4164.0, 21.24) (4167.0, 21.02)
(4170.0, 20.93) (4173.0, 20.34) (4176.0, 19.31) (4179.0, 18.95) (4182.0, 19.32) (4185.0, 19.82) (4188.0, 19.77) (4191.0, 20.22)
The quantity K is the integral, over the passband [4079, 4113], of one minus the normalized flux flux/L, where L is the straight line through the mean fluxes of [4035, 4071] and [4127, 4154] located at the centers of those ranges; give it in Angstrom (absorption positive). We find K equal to 2.8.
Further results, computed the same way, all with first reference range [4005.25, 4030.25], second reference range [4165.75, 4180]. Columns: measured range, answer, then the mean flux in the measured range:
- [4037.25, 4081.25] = 1.8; 19.9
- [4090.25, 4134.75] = 2.5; 19.3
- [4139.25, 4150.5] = 0.0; 20.3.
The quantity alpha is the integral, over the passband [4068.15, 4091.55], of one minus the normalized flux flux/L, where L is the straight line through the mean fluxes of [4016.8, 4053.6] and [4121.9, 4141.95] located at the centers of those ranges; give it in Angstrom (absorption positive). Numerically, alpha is 1.84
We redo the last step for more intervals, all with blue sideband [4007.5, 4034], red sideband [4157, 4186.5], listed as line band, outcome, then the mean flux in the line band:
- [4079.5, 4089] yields 0.66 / 19.3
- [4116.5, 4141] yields -0.04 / 20.6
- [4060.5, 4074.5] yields 0.62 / 19.9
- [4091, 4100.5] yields 1.02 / 18.5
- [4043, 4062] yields 0.75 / 20.1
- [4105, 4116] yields 1.19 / 18.4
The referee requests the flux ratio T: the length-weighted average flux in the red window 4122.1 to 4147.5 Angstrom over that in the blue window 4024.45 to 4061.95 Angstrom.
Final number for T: 1.0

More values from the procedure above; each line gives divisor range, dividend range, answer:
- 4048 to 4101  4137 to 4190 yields 1.04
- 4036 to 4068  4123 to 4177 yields 1.01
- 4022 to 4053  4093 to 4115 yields 0.88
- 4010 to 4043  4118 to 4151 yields 0.97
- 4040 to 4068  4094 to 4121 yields 0.92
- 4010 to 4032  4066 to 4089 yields 0.91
